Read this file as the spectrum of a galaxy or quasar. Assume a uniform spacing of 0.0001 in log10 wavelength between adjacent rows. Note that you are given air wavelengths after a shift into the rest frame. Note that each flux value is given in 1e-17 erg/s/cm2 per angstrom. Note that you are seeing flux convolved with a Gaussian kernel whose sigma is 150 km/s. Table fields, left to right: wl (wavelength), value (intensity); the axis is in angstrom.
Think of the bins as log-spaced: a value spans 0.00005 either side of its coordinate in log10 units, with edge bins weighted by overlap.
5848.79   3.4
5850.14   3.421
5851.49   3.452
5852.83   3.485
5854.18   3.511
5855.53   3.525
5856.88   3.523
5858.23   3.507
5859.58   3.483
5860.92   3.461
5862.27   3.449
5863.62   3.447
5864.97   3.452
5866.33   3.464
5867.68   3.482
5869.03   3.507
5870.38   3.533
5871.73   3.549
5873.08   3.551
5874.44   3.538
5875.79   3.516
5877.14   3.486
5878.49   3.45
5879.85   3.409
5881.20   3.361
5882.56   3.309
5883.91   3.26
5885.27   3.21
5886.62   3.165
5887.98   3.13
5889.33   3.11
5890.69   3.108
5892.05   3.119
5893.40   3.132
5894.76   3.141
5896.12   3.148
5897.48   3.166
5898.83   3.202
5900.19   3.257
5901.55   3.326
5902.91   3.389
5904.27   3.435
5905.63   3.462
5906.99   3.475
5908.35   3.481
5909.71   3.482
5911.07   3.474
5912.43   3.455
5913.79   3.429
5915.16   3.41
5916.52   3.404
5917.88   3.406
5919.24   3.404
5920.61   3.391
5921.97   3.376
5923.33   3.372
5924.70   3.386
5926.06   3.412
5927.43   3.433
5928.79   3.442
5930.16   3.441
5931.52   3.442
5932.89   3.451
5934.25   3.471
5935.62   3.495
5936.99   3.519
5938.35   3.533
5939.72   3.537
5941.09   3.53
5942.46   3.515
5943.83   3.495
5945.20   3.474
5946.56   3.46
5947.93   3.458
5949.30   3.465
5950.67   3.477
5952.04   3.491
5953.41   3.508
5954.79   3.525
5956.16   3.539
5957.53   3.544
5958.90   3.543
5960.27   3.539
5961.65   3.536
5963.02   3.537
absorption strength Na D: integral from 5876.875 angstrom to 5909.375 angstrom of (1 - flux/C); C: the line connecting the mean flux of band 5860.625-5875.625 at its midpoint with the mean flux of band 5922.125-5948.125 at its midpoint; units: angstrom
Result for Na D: 1.90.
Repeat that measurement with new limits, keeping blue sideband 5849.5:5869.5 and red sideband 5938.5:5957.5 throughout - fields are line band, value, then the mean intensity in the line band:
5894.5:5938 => 1.2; 3.4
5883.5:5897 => 1.3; 3.15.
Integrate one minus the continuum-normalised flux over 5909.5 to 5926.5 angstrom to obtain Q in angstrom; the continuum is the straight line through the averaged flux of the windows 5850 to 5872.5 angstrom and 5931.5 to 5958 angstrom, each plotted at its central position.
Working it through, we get 0.39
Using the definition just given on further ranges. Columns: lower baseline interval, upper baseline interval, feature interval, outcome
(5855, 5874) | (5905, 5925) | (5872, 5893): 0.9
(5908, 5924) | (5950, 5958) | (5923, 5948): 0.0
